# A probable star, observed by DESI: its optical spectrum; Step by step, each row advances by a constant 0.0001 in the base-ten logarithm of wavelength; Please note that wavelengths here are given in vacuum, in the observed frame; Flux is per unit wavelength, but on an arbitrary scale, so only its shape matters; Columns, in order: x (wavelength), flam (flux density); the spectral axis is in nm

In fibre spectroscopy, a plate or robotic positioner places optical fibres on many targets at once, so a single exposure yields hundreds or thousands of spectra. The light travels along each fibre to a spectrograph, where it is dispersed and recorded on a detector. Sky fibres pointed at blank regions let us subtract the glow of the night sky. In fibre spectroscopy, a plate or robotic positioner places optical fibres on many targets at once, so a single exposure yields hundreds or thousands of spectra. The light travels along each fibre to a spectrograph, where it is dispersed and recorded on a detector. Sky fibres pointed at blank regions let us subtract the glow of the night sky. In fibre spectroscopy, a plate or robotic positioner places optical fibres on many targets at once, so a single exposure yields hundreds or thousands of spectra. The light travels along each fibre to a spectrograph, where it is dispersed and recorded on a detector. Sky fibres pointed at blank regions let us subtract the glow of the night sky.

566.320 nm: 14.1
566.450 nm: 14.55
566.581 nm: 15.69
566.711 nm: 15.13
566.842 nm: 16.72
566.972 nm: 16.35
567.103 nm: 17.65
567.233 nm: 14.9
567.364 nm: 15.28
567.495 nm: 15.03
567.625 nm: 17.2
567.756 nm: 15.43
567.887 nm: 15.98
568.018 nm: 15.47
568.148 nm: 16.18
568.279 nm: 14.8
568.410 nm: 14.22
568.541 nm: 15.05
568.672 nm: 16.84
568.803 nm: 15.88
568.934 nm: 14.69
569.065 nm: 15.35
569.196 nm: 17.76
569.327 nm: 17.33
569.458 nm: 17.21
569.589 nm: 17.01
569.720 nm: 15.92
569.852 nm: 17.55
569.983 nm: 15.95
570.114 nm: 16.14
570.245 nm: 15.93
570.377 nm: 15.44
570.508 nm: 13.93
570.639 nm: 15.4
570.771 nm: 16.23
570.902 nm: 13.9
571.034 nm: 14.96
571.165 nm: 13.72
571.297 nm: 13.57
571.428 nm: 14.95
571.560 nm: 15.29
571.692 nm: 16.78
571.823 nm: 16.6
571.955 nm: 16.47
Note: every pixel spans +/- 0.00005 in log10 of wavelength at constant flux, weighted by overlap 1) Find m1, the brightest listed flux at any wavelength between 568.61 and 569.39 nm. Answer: 17.76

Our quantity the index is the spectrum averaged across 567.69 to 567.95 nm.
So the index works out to 15.7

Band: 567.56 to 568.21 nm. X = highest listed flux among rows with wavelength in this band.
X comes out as 17.2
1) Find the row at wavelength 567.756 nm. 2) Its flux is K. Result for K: 15.43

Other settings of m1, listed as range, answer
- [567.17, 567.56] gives 15.28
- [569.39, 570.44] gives 17.55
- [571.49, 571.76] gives 16.78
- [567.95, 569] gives 16.84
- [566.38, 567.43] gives 17.65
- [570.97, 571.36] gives 14.96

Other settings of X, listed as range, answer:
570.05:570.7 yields 16.14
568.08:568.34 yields 16.18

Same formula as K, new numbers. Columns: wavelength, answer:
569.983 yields 15.95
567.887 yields 15.98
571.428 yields 14.95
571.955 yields 16.47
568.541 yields 15.05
